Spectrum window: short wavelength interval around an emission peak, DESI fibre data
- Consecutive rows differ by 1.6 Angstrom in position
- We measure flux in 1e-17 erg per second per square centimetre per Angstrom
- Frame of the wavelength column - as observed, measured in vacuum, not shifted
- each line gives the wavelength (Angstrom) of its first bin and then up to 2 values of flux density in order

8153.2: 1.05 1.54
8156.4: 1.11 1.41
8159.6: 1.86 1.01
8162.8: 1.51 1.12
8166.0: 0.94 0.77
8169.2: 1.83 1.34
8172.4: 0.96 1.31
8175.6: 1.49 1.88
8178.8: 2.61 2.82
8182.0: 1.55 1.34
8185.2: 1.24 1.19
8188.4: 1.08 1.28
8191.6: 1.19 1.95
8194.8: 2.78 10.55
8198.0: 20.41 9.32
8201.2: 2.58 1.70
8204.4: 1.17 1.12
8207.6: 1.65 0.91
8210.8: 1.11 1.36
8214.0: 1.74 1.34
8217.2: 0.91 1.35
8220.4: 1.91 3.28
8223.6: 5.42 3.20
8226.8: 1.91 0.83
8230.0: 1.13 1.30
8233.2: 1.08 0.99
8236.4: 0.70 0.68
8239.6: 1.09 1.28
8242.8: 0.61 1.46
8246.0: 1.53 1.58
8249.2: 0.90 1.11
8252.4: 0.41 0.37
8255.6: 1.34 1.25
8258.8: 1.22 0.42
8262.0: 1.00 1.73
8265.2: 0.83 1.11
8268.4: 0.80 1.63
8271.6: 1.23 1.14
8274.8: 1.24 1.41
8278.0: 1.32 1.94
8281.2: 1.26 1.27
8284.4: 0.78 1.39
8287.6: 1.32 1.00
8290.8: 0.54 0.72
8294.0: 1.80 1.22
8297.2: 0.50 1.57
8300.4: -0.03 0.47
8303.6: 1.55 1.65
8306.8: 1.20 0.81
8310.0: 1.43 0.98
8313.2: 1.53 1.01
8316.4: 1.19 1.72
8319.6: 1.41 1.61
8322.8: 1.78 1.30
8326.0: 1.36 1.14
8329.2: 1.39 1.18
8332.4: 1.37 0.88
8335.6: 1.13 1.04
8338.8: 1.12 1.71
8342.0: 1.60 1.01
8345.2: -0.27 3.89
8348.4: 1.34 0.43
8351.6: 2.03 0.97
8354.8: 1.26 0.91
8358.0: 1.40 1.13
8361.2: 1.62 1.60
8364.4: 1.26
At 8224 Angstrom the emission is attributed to [N II] 6583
